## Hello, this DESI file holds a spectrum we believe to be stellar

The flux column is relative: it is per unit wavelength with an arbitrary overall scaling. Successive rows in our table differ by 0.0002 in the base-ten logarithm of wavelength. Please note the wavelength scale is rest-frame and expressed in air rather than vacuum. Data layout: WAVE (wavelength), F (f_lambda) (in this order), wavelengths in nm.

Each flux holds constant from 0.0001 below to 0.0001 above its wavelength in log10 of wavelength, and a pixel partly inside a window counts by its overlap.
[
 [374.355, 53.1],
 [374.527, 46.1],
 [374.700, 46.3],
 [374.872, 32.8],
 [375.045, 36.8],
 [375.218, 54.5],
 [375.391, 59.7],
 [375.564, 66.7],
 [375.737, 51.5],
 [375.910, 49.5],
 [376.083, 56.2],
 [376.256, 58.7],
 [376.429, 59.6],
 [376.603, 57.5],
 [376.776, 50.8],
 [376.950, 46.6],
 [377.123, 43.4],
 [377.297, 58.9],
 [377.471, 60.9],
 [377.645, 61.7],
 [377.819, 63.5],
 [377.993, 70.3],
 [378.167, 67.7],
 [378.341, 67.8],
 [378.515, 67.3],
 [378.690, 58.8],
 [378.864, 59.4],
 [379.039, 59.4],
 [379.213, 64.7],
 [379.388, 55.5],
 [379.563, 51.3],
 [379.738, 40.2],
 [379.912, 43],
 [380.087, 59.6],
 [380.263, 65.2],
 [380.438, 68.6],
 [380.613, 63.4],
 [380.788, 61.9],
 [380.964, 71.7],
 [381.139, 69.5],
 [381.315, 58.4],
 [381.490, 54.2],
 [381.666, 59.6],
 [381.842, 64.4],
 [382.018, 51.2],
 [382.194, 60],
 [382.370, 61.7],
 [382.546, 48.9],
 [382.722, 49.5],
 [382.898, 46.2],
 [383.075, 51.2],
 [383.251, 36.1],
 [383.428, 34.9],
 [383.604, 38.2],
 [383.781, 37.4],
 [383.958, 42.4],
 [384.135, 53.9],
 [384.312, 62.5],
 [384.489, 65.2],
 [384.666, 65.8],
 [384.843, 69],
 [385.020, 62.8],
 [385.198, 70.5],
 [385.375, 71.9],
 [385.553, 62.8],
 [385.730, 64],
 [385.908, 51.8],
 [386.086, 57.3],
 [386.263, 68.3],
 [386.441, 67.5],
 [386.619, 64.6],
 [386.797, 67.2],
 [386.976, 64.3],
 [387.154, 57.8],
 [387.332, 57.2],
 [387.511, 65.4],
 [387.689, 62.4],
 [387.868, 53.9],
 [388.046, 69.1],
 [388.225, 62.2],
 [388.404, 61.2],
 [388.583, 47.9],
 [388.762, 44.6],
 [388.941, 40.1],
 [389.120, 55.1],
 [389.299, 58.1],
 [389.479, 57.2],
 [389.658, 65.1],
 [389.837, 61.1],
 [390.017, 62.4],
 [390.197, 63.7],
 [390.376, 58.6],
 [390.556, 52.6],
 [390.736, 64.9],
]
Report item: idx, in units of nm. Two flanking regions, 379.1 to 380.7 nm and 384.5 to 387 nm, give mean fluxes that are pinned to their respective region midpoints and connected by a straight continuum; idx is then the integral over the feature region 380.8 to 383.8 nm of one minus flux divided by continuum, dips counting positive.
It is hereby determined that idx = 0.342 nm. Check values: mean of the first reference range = 56.9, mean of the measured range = 53.1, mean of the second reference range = 64.9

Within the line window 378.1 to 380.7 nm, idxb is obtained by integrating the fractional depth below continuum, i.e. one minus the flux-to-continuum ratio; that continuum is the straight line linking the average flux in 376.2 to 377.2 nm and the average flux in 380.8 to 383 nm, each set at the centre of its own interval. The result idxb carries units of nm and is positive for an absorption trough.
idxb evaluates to -0.186 nm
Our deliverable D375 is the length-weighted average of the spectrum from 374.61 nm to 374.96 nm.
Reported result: 39.6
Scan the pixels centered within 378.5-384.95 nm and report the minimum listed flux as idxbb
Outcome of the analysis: 34.9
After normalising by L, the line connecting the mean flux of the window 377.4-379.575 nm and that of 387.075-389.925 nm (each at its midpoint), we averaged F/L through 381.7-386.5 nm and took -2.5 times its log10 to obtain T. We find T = 0.07 mag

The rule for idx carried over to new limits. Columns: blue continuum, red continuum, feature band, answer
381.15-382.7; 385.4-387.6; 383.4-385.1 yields 0.181 nm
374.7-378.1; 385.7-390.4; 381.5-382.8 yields 0.014 nm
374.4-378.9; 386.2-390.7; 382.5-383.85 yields 0.354 nm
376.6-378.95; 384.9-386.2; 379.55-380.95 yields 0.072 nm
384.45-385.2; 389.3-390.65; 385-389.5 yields 0.228 nm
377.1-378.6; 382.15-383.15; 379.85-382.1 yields -0.190 nm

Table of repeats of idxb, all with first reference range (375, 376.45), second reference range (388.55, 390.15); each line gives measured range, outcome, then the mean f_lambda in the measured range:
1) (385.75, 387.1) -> -0.19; 62.9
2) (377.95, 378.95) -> -0.18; 65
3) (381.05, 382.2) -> -0.09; 59.6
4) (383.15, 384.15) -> 0.28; 39.6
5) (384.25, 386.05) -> -0.30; 64.4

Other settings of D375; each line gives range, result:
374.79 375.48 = 46.1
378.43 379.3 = 61.9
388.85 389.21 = 47.7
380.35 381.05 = 66.4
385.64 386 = 57.9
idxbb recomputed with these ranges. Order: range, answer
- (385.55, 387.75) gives 51.8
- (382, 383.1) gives 46.2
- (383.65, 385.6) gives 37.4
